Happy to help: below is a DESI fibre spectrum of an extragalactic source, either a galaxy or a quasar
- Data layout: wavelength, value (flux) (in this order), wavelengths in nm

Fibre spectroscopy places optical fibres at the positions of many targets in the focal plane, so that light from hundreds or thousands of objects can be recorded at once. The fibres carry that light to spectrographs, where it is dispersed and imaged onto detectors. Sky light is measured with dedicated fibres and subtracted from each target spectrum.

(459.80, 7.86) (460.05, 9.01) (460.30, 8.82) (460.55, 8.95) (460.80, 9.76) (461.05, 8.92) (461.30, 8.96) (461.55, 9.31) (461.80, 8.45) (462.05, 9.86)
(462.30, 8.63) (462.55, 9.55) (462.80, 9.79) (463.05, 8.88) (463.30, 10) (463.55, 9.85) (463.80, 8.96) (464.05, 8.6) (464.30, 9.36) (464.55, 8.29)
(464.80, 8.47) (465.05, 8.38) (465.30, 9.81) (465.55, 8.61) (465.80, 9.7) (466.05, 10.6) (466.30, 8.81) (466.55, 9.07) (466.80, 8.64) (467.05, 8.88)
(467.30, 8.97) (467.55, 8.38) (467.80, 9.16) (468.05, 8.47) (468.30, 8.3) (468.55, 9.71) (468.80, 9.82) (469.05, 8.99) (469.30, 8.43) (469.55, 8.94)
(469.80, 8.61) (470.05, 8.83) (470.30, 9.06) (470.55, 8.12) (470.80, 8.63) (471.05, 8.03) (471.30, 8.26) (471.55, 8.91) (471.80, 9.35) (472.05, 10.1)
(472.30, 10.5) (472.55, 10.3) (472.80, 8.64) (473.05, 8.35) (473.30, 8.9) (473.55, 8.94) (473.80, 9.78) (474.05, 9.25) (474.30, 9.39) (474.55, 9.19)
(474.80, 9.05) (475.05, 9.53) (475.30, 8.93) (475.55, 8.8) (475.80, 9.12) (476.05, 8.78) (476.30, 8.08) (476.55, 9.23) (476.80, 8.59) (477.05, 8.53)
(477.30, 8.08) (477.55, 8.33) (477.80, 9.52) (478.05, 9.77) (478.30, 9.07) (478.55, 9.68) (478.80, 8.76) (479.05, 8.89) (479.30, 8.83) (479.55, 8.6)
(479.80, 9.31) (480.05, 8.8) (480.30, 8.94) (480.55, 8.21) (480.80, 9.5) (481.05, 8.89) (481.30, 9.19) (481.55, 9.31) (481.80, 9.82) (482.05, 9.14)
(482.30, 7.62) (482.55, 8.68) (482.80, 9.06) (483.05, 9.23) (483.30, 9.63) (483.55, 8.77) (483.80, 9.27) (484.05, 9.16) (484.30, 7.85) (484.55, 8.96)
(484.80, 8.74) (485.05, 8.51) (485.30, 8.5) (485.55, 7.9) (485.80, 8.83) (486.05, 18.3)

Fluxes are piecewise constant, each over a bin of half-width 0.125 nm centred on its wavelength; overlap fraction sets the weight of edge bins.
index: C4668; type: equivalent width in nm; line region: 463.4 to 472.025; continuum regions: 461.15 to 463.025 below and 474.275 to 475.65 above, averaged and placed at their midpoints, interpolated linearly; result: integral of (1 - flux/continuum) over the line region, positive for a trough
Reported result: 0.23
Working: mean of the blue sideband 9.2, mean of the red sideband 9.14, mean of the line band 8.93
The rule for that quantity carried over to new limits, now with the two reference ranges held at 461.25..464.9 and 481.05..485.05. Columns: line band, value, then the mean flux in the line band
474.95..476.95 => 0.032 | 8.87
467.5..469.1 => 0.015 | 9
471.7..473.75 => -0.080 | 9.4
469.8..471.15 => 0.077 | 8.55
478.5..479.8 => 0.006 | 8.94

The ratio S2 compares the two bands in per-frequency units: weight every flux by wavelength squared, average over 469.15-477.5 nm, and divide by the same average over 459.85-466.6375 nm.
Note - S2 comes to 1.02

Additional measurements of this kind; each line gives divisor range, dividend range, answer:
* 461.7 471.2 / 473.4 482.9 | 1.05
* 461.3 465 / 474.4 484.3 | 1.05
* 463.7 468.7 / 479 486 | 1.07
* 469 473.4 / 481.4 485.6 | 1.04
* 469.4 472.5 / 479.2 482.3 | 1.04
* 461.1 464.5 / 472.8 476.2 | 1.03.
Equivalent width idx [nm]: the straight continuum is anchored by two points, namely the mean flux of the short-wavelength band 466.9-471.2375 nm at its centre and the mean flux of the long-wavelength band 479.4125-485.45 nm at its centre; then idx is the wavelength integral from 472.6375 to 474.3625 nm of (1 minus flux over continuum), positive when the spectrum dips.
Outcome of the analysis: -0.05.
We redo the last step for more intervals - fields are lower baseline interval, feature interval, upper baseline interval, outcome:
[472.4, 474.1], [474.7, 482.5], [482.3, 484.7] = 0.084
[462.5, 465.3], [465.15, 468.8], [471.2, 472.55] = 0.070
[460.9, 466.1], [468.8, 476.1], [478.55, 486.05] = 0.051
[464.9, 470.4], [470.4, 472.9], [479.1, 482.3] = -0.025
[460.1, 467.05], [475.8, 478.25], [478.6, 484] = 0.062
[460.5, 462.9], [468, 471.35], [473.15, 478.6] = 0.132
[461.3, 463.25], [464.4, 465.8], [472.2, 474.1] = 0.066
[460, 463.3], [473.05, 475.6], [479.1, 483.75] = -0.027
